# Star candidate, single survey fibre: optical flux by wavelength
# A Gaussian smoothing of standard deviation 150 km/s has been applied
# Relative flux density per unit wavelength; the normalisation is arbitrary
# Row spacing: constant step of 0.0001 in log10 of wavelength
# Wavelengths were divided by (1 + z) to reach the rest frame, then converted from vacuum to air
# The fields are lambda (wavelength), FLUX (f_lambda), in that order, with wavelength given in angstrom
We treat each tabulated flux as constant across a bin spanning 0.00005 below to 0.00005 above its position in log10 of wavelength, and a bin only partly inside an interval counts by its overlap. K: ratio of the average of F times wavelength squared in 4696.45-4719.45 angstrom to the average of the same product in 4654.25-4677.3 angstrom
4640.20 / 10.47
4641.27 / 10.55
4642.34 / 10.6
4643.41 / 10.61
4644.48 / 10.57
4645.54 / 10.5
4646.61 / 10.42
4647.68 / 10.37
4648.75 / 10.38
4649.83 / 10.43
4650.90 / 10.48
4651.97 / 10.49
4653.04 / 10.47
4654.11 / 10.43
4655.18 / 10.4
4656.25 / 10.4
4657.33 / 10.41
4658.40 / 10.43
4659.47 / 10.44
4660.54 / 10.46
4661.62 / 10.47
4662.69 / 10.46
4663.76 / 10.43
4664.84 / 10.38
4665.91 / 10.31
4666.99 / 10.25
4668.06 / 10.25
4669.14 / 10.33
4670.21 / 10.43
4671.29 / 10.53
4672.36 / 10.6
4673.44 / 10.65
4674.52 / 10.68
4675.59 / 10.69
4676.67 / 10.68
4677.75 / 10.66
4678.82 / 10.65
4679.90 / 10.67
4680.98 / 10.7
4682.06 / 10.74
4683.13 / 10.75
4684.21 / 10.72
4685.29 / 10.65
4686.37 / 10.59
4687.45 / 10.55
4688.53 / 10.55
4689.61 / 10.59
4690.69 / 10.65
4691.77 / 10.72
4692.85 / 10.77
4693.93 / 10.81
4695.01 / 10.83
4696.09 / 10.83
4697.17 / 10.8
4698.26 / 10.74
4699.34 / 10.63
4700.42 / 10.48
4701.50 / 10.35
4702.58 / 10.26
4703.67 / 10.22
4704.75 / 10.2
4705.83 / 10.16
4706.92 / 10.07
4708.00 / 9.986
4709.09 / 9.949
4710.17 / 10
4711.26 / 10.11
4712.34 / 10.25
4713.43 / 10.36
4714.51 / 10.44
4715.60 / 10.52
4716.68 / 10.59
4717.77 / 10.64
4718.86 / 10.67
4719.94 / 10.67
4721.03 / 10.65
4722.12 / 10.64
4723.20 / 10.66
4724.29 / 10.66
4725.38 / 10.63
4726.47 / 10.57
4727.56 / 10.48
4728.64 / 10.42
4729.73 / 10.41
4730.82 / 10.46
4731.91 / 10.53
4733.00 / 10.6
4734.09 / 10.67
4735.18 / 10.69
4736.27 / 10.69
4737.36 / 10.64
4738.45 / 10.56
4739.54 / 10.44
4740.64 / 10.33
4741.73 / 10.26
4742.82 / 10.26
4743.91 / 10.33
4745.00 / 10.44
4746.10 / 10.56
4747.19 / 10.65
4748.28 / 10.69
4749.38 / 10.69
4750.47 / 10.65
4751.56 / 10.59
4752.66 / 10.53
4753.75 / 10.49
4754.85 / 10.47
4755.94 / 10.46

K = 1.01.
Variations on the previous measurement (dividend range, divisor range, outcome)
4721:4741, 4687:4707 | 1.02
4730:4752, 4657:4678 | 1.04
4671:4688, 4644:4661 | 1.03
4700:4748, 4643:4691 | 1.02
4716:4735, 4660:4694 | 1.02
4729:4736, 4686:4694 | 1.01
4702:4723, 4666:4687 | 0.99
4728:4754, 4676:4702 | 1.01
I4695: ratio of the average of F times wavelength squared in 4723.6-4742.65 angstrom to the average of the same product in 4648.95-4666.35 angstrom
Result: 1.0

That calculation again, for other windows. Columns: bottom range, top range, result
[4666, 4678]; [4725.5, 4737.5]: 1.03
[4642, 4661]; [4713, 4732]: 1.04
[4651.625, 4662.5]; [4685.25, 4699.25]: 1.04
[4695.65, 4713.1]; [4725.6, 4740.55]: 1.04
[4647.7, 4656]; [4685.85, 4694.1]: 1.04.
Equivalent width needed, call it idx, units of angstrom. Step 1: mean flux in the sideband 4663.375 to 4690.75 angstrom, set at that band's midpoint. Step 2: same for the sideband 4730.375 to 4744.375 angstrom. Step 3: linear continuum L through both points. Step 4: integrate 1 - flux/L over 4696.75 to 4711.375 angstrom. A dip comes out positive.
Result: 0.3 angstrom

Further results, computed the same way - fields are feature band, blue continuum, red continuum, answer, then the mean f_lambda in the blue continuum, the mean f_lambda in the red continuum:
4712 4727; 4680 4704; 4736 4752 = 0.00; 10.6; 10.5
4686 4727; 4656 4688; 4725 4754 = 0.14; 10.5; 10.5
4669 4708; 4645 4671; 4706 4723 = -0.70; 10.4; 10.4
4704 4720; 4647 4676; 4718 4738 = 0.40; 10.4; 10.6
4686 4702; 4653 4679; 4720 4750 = -0.24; 10.5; 10.5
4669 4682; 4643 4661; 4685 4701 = -0.04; 10.5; 10.7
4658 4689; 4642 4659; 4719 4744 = -0.17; 10.5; 10.5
